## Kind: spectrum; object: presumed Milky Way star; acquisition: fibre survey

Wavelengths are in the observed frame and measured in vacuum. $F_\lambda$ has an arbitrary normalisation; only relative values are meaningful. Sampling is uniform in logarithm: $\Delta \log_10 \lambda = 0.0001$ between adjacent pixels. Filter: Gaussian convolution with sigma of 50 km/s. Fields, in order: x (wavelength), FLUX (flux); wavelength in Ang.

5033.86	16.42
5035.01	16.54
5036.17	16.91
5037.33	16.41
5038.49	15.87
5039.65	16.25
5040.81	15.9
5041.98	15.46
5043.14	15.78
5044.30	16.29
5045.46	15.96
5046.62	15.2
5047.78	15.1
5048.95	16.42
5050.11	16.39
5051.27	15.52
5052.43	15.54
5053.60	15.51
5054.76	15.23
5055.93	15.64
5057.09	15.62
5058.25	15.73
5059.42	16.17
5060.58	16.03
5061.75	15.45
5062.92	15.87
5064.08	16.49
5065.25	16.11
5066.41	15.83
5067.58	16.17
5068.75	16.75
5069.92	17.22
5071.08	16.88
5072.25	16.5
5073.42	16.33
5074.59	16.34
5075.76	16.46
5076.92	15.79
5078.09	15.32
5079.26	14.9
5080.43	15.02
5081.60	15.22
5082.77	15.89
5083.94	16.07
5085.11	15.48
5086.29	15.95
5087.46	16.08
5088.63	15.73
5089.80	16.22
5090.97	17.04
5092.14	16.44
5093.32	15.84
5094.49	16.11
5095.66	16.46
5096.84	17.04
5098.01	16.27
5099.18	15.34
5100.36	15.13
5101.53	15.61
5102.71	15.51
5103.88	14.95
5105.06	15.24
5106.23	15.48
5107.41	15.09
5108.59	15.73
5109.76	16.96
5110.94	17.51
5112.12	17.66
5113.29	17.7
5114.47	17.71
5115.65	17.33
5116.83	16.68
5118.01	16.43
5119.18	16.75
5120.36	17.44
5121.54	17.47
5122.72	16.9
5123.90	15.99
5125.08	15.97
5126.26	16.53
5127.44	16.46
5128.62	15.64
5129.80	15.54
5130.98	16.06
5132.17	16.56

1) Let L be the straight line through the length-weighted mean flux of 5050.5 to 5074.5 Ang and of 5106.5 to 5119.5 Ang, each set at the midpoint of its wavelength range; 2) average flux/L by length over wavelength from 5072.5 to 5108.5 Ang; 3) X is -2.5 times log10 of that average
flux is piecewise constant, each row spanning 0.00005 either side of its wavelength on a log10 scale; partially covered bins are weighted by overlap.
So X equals 0.045 mag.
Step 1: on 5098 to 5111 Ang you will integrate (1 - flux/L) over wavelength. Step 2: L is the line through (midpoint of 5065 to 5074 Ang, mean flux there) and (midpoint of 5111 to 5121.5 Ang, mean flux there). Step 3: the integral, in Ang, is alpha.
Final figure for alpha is 1.1 Ang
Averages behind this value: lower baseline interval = 16.5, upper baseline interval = 17.2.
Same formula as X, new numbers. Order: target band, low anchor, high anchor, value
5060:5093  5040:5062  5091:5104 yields -0.01 mag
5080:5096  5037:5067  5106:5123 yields 0.03 mag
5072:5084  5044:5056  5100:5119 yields 0.01 mag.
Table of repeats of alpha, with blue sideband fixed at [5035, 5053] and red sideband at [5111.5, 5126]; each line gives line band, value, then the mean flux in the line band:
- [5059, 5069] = 0.1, 16.1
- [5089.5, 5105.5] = 0.7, 15.9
